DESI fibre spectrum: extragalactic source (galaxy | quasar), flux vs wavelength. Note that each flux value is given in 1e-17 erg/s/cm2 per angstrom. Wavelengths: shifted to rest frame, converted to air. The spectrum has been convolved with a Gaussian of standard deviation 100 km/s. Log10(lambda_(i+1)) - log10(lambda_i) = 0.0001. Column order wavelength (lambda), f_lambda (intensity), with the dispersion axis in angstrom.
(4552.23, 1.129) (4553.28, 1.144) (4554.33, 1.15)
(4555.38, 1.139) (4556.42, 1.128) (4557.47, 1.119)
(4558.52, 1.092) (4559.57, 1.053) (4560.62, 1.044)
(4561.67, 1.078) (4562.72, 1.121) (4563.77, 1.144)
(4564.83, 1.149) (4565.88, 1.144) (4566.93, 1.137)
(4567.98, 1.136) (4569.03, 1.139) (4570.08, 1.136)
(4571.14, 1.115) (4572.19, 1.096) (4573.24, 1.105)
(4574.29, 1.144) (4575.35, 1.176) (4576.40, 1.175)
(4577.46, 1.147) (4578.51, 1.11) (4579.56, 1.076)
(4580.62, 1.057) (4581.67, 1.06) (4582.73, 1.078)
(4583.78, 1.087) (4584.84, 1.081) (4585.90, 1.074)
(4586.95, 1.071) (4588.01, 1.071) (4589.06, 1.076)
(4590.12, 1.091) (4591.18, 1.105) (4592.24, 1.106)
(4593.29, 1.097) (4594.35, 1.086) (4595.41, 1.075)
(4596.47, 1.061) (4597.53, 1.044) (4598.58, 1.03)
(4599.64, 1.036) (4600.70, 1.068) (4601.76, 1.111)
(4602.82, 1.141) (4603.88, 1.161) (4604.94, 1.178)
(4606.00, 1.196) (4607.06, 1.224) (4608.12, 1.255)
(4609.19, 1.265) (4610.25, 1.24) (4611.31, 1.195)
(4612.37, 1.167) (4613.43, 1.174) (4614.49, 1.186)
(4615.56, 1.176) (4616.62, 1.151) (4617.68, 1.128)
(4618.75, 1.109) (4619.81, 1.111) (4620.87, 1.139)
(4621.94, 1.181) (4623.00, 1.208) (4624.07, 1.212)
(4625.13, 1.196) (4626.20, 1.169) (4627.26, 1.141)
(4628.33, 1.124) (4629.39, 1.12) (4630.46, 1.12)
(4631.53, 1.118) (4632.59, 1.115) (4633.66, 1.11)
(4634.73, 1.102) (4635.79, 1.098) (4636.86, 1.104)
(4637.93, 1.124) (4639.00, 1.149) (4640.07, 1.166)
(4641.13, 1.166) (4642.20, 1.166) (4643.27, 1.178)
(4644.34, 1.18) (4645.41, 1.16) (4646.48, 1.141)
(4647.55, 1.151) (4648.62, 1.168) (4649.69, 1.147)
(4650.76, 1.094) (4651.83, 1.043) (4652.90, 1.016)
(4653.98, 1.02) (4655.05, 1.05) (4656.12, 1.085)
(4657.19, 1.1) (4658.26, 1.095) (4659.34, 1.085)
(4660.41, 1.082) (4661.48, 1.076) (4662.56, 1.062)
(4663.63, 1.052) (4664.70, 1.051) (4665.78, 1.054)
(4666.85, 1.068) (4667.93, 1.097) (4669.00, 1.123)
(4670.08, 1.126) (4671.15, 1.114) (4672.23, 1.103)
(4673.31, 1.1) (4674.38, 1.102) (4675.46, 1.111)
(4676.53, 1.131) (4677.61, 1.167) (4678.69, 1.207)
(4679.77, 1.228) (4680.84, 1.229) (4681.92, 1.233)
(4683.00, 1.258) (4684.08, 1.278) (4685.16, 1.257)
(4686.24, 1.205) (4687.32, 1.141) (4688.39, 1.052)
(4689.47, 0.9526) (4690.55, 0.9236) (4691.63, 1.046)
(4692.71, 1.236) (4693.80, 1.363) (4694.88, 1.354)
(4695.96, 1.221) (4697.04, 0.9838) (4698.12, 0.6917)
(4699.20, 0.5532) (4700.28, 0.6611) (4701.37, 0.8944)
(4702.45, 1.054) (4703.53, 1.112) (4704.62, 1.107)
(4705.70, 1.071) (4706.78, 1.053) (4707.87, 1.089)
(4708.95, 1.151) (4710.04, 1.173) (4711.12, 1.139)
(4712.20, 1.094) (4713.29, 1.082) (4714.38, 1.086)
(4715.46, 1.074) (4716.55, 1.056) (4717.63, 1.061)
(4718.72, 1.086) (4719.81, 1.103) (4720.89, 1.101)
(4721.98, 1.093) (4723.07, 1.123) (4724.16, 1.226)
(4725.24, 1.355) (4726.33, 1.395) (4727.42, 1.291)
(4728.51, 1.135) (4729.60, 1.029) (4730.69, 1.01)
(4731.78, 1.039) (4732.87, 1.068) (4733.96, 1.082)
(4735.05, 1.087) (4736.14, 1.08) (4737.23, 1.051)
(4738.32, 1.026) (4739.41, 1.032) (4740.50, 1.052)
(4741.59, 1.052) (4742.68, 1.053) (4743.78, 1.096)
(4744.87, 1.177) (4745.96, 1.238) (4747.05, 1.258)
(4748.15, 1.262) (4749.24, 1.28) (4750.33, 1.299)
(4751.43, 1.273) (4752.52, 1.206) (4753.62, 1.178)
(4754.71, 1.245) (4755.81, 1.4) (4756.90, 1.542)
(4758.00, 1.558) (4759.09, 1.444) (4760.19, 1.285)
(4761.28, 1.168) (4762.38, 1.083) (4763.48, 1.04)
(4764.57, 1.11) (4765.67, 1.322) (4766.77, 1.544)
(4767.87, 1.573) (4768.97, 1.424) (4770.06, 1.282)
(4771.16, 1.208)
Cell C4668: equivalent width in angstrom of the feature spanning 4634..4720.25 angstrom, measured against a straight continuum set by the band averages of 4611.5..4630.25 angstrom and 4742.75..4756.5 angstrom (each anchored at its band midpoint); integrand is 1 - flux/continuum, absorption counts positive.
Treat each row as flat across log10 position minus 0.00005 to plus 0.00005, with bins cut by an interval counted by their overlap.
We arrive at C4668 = 6.8 angstrom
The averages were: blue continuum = 1.16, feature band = 1.1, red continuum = 1.24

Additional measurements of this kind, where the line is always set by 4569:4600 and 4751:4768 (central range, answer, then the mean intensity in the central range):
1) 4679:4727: 5.0 angstrom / 1.11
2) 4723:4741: 2.1 angstrom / 1.12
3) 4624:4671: 2.2 angstrom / 1.11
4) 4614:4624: -0.2 angstrom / 1.16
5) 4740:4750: 0.9 angstrom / 1.17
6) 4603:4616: -0.9 angstrom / 1.2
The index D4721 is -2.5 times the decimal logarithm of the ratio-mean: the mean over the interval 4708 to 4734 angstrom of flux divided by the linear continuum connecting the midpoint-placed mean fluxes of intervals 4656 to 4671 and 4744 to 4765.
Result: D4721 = 0.07 mag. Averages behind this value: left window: 1.08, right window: 1.26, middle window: 1.13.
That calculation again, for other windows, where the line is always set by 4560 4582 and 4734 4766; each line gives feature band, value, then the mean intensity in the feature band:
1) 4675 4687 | -0.04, 1.21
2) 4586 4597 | 0.04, 1.08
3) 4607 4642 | -0.01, 1.16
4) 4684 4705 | 0.12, 1.05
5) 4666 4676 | 0.06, 1.1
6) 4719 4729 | -0.01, 1.2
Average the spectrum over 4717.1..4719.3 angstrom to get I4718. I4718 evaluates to 1.07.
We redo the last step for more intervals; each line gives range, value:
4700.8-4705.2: 1.04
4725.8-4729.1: 1.27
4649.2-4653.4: 1.08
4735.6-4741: 1.05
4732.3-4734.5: 1.07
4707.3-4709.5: 1.12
